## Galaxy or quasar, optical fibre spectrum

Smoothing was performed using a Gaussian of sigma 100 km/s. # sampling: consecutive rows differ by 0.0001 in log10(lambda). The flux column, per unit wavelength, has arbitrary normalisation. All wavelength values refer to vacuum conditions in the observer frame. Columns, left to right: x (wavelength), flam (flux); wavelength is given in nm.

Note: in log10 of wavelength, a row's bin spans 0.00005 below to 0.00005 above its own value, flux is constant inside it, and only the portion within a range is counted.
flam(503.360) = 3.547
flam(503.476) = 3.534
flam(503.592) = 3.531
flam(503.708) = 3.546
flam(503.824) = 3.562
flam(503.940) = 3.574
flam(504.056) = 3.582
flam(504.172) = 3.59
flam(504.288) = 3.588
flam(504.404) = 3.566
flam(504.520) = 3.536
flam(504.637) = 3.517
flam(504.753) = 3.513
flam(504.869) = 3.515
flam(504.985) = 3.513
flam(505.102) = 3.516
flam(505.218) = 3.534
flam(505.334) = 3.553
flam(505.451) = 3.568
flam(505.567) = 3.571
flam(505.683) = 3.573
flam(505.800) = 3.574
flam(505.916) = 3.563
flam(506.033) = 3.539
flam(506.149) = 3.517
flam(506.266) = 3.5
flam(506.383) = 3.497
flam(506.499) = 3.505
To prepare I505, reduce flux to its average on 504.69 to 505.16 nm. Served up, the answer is 3.52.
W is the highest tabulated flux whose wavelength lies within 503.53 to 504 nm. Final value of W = 3.574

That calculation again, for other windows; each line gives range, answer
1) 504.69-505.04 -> 3.515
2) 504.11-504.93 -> 3.59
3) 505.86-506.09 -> 3.563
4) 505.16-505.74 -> 3.573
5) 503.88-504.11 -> 3.582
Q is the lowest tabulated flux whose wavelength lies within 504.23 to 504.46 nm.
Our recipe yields 3.566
